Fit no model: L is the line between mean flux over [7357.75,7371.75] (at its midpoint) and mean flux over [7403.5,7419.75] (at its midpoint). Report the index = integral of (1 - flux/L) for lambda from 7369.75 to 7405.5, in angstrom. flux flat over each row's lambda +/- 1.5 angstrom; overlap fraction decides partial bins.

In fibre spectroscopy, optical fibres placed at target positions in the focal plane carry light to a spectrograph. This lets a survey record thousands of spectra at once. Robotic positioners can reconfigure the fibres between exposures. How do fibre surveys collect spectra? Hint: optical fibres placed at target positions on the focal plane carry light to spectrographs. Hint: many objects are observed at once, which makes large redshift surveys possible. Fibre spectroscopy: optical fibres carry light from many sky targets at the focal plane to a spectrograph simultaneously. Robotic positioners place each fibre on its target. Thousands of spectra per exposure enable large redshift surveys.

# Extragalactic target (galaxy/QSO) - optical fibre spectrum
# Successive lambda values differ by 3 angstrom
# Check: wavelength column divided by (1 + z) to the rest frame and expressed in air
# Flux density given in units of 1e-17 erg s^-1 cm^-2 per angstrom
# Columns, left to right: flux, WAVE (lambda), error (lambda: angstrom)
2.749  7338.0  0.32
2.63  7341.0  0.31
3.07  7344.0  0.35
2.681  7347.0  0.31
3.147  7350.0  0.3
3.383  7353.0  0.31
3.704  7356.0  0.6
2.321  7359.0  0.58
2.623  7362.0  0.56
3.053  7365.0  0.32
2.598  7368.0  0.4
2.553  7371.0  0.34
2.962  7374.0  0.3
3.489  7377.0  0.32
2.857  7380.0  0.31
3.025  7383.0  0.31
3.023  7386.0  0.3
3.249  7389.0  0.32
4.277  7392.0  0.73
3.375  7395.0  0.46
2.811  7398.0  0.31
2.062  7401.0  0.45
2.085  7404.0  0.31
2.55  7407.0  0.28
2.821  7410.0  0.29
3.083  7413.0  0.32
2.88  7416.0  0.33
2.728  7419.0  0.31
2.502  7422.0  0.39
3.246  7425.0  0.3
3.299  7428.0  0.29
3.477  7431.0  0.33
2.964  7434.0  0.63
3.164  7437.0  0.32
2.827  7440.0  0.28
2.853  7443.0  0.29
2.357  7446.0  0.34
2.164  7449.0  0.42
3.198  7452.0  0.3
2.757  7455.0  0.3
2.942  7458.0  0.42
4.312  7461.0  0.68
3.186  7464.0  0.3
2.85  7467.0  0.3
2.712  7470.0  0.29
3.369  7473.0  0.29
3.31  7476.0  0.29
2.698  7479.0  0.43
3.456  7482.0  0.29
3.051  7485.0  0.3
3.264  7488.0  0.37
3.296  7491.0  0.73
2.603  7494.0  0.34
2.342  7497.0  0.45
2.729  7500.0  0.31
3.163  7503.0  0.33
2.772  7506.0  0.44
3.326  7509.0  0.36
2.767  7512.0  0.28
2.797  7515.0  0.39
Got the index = -4.0 angstrom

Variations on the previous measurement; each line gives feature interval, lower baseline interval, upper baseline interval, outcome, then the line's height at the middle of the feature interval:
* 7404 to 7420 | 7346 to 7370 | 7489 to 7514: 0.92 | 2.92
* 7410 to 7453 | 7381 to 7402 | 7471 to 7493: 3.44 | 3.16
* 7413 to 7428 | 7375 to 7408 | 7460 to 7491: 0.76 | 3.06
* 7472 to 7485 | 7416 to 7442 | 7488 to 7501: -1.50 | 2.85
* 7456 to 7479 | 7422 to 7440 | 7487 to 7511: -1.30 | 3.02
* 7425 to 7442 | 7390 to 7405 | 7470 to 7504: -0.95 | 2.98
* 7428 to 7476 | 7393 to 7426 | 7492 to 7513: -4.11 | 2.79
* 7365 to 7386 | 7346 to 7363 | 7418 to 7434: 0.56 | 3.01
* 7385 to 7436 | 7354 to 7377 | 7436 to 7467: -0.70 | 2.93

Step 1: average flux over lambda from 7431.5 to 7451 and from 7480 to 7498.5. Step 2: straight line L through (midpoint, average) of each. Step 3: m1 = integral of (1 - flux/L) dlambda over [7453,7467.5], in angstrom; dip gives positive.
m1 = -1.9 angstrom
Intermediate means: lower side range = 2.77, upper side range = 2.99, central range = 3.23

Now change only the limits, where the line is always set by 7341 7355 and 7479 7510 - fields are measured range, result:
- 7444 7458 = 1.6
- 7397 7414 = 2.7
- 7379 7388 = 0.1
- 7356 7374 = 1.7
